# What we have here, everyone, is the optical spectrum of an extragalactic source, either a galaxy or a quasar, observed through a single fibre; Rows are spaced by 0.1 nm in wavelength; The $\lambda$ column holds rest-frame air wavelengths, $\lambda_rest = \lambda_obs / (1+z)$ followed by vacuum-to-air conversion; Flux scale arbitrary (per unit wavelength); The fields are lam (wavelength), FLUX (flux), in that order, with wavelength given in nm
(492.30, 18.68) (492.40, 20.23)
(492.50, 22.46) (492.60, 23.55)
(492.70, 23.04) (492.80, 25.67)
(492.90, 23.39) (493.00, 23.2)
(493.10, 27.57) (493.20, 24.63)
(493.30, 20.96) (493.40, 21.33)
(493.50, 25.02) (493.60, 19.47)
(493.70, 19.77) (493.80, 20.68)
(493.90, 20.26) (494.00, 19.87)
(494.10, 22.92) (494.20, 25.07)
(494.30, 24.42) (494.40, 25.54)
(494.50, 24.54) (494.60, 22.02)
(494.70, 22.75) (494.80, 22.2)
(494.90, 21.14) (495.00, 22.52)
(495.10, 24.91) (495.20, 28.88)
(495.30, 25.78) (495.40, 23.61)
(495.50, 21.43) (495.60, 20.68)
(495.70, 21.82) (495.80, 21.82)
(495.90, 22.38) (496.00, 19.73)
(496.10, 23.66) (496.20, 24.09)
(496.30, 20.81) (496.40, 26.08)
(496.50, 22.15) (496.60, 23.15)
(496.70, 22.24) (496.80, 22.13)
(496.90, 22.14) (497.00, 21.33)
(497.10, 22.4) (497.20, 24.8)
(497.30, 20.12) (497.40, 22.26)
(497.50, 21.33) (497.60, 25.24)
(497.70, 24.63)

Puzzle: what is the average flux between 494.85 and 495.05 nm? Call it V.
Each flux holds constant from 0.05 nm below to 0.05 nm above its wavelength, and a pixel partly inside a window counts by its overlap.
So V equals 21.8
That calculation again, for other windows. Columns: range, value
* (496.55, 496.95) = 22.4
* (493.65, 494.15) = 20.7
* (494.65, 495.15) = 22.7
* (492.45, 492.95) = 23.6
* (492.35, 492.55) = 21.3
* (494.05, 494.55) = 24.5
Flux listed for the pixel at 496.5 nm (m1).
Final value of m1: 22.15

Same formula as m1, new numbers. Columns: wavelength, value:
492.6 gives 23.55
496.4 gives 26.08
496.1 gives 23.66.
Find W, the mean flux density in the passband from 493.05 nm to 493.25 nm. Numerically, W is 26.1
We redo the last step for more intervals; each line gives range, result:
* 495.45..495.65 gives 21.1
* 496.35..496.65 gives 23.8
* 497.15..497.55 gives 22.1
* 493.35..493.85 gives 21.3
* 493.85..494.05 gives 20.1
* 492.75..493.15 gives 25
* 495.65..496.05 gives 21.4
